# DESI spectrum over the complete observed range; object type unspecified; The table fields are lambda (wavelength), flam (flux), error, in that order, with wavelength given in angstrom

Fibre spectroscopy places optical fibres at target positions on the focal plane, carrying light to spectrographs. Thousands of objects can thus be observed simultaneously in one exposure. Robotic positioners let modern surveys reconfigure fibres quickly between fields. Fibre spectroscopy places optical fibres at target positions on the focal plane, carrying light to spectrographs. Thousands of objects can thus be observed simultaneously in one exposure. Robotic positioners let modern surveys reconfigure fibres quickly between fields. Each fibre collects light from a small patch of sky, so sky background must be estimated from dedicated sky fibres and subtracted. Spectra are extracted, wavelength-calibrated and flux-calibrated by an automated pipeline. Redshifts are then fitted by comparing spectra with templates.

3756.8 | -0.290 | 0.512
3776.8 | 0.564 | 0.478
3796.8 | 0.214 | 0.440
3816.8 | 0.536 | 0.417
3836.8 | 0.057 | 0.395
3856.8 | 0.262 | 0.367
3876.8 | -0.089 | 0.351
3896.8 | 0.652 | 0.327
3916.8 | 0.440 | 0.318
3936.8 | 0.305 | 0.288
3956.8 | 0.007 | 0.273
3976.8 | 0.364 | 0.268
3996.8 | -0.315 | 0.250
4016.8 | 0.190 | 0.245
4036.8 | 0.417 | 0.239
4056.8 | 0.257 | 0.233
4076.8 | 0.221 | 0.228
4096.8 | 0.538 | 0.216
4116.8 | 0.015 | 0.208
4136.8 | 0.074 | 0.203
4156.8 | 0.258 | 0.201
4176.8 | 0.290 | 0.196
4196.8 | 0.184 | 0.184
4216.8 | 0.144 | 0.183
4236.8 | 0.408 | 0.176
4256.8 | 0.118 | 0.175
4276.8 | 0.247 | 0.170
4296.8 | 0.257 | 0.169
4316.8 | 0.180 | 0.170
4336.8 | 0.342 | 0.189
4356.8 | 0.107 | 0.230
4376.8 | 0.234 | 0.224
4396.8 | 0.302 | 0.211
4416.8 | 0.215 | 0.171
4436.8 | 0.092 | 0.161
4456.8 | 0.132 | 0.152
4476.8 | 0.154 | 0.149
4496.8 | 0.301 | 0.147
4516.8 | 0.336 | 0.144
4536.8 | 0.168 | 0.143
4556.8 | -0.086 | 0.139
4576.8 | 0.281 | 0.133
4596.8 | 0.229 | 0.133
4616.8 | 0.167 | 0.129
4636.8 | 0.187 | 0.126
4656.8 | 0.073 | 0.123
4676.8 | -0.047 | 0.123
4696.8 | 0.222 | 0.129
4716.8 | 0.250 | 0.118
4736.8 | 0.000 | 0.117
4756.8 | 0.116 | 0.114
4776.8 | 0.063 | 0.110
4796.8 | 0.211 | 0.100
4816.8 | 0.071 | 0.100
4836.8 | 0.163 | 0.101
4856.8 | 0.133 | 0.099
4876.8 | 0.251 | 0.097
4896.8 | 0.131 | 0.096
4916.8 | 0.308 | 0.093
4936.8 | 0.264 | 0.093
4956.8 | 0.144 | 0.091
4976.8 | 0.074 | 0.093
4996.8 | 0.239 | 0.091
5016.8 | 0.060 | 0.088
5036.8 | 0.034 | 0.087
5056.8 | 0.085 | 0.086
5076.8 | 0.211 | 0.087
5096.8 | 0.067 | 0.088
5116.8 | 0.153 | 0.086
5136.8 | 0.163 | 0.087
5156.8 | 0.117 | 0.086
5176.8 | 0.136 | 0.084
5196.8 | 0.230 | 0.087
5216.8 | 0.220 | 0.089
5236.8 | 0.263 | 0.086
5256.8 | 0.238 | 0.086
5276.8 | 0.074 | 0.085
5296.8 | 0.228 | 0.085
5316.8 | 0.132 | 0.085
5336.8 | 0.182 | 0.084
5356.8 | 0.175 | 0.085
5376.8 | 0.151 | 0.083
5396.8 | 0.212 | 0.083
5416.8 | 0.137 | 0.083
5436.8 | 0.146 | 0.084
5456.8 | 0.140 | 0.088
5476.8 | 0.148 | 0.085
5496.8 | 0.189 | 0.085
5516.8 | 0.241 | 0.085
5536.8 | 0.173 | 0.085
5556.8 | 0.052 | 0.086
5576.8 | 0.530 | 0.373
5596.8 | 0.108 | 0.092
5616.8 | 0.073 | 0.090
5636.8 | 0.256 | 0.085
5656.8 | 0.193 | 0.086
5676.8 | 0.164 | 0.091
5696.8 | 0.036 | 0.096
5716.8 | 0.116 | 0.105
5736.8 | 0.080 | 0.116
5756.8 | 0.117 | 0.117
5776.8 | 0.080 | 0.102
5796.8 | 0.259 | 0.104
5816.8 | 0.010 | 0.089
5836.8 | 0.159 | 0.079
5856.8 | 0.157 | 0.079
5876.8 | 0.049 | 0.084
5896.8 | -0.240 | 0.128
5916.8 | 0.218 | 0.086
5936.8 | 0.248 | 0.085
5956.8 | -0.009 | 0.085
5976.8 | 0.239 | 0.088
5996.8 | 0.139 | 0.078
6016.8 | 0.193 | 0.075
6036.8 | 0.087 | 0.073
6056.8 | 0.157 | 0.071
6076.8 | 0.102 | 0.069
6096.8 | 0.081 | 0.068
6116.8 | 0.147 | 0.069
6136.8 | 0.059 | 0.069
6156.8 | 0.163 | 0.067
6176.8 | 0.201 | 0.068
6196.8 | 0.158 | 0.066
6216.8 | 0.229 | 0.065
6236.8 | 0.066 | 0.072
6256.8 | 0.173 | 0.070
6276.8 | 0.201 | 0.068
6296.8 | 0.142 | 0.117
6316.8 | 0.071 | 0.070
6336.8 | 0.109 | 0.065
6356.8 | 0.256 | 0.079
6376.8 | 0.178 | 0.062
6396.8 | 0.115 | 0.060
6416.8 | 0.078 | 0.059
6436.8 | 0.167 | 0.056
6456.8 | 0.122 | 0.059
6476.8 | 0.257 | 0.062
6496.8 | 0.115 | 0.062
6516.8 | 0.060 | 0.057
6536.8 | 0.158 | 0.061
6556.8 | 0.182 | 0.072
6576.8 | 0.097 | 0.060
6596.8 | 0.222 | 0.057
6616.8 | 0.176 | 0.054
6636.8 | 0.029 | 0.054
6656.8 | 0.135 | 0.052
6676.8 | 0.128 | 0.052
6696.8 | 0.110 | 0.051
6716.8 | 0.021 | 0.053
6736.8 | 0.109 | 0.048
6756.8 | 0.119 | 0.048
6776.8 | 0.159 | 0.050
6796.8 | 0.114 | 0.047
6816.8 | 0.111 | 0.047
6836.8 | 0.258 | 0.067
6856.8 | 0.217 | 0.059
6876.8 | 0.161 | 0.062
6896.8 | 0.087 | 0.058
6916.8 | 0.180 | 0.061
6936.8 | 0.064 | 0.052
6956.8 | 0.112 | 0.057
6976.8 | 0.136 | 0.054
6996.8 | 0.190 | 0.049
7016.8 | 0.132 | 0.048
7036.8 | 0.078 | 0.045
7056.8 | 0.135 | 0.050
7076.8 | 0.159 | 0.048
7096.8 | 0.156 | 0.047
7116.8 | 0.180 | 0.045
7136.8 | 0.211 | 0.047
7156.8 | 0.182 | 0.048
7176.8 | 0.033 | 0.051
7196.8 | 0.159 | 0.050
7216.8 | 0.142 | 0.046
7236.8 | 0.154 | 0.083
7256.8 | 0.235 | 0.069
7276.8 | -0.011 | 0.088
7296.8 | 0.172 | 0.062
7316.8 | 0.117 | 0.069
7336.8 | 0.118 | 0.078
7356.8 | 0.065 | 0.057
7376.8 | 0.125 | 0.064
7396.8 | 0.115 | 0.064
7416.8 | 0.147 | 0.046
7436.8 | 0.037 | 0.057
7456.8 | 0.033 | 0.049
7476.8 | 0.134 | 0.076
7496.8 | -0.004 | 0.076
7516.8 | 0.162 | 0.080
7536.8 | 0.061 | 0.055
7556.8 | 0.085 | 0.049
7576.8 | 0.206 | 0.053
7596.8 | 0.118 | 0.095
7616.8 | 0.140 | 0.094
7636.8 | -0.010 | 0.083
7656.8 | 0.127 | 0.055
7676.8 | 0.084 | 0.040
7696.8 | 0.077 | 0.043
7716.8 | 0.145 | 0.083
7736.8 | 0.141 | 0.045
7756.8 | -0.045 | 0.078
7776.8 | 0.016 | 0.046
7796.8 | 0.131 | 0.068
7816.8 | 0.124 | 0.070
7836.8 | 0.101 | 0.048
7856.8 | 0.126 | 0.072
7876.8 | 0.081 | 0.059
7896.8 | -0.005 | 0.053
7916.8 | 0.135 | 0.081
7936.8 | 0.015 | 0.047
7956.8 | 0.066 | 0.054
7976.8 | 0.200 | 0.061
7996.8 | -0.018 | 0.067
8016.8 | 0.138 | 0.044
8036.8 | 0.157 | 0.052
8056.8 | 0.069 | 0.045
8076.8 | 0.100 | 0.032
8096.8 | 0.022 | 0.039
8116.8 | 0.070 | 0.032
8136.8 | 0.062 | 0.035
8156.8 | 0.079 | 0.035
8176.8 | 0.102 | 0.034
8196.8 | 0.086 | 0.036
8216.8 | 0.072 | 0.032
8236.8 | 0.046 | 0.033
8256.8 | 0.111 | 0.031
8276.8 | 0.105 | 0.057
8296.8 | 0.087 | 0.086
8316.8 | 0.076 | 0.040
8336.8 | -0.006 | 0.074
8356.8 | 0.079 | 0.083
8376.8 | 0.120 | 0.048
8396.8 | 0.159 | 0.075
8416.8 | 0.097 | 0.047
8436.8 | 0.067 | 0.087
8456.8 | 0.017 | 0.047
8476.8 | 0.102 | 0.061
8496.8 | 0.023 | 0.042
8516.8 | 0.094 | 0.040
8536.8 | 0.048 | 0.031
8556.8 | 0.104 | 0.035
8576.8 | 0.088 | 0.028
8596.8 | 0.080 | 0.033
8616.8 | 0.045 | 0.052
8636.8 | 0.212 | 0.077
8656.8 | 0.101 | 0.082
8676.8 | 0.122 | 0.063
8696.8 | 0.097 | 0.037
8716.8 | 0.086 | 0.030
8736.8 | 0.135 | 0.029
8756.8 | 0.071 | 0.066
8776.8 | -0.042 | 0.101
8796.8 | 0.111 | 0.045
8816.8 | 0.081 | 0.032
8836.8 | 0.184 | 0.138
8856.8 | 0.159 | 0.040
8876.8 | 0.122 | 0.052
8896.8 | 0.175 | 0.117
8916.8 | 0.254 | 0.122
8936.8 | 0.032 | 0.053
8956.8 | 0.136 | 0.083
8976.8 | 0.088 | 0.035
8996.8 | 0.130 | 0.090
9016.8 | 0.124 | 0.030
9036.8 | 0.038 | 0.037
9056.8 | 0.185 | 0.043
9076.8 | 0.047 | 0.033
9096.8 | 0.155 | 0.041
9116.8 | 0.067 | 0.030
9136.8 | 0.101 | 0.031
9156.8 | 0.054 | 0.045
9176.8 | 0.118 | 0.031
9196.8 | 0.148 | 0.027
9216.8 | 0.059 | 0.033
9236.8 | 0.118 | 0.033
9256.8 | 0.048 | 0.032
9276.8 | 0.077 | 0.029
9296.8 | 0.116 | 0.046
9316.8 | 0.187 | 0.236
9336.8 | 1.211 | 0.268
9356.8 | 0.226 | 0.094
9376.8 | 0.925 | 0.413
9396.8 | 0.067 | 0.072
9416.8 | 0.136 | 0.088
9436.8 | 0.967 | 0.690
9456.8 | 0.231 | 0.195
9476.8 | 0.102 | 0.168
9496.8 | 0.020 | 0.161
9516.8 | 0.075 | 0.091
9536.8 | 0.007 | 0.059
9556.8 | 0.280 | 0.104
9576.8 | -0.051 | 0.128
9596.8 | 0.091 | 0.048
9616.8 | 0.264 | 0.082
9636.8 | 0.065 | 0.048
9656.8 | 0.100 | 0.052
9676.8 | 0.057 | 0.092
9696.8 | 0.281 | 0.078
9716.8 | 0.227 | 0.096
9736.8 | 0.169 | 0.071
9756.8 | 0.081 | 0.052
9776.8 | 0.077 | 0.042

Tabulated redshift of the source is 1.51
